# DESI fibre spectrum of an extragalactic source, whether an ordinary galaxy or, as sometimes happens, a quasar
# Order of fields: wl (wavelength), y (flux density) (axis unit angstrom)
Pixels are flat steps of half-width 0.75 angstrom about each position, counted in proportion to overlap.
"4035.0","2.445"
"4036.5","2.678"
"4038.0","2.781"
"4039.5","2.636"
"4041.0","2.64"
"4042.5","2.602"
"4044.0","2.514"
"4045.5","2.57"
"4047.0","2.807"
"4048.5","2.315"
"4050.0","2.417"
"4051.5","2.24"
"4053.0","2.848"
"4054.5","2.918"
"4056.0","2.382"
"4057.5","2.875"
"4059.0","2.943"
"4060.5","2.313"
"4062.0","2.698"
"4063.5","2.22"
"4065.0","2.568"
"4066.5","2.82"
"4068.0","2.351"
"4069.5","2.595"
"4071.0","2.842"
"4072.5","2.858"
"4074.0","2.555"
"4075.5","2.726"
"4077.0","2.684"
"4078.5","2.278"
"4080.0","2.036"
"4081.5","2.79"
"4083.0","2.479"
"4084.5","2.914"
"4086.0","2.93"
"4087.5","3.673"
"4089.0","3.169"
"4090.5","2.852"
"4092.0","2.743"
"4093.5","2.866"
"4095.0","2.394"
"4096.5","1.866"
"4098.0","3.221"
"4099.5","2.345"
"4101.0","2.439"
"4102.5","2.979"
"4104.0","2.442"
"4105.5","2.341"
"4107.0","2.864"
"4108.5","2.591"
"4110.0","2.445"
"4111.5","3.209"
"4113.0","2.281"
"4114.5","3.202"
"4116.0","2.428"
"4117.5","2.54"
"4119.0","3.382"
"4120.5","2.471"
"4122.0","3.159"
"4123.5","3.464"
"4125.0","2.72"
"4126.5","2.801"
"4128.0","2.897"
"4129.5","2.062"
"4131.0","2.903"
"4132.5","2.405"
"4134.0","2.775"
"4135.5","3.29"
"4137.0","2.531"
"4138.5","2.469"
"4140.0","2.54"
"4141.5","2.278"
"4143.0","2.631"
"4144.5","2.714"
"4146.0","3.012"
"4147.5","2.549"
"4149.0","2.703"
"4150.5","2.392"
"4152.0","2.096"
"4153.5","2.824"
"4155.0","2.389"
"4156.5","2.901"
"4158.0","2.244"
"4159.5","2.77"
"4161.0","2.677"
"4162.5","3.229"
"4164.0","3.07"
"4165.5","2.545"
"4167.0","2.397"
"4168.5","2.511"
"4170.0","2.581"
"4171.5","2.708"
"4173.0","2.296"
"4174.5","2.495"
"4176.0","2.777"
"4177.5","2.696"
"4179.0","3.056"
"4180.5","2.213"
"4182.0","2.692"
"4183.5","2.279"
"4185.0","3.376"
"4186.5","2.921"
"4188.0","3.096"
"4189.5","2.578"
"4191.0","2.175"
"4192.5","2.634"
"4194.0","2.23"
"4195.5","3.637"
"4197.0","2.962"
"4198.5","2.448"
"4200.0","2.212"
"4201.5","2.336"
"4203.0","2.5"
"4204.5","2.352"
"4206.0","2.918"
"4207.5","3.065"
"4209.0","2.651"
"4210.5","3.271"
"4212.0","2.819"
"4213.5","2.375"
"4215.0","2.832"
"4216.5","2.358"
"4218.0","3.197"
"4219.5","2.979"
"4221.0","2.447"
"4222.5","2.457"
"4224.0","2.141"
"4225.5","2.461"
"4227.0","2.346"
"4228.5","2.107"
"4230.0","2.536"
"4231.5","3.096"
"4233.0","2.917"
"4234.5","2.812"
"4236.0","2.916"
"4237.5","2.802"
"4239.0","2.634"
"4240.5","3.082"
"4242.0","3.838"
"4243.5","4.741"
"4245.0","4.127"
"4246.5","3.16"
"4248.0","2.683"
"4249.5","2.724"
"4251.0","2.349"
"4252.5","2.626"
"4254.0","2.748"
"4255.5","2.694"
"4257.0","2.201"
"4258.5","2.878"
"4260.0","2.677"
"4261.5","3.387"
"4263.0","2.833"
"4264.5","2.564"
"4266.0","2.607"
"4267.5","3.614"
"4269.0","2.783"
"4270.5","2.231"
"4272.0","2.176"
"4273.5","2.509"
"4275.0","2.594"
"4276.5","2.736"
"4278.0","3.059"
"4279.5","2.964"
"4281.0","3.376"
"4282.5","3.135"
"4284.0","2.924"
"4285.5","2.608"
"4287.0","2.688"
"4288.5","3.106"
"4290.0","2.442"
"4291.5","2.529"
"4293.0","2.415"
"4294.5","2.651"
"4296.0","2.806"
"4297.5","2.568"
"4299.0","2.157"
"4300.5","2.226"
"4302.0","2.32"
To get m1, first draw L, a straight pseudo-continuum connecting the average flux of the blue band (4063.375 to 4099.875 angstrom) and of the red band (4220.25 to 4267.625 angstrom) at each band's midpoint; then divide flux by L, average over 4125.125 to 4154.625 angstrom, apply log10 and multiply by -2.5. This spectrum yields 0.05 mag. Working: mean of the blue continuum 2.68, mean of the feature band 2.62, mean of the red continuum 2.84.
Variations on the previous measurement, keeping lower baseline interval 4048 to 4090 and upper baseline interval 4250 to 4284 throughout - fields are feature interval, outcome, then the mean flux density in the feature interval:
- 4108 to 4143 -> -0.02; 2.73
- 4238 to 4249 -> -0.24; 3.43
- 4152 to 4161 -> 0.05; 2.59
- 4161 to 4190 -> 0.00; 2.71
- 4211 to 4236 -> 0.04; 2.63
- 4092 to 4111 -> 0.04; 2.58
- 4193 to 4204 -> 0.05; 2.61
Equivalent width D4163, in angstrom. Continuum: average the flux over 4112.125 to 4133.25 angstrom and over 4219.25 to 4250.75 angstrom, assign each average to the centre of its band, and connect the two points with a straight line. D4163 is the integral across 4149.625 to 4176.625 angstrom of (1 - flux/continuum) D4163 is 2.0 angstrom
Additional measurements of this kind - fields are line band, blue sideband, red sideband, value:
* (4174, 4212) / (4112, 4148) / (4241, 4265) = 2.3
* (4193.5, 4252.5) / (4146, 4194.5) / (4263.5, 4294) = -2.5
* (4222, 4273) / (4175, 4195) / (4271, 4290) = -1.2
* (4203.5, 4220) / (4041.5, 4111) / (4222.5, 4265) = 0.1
